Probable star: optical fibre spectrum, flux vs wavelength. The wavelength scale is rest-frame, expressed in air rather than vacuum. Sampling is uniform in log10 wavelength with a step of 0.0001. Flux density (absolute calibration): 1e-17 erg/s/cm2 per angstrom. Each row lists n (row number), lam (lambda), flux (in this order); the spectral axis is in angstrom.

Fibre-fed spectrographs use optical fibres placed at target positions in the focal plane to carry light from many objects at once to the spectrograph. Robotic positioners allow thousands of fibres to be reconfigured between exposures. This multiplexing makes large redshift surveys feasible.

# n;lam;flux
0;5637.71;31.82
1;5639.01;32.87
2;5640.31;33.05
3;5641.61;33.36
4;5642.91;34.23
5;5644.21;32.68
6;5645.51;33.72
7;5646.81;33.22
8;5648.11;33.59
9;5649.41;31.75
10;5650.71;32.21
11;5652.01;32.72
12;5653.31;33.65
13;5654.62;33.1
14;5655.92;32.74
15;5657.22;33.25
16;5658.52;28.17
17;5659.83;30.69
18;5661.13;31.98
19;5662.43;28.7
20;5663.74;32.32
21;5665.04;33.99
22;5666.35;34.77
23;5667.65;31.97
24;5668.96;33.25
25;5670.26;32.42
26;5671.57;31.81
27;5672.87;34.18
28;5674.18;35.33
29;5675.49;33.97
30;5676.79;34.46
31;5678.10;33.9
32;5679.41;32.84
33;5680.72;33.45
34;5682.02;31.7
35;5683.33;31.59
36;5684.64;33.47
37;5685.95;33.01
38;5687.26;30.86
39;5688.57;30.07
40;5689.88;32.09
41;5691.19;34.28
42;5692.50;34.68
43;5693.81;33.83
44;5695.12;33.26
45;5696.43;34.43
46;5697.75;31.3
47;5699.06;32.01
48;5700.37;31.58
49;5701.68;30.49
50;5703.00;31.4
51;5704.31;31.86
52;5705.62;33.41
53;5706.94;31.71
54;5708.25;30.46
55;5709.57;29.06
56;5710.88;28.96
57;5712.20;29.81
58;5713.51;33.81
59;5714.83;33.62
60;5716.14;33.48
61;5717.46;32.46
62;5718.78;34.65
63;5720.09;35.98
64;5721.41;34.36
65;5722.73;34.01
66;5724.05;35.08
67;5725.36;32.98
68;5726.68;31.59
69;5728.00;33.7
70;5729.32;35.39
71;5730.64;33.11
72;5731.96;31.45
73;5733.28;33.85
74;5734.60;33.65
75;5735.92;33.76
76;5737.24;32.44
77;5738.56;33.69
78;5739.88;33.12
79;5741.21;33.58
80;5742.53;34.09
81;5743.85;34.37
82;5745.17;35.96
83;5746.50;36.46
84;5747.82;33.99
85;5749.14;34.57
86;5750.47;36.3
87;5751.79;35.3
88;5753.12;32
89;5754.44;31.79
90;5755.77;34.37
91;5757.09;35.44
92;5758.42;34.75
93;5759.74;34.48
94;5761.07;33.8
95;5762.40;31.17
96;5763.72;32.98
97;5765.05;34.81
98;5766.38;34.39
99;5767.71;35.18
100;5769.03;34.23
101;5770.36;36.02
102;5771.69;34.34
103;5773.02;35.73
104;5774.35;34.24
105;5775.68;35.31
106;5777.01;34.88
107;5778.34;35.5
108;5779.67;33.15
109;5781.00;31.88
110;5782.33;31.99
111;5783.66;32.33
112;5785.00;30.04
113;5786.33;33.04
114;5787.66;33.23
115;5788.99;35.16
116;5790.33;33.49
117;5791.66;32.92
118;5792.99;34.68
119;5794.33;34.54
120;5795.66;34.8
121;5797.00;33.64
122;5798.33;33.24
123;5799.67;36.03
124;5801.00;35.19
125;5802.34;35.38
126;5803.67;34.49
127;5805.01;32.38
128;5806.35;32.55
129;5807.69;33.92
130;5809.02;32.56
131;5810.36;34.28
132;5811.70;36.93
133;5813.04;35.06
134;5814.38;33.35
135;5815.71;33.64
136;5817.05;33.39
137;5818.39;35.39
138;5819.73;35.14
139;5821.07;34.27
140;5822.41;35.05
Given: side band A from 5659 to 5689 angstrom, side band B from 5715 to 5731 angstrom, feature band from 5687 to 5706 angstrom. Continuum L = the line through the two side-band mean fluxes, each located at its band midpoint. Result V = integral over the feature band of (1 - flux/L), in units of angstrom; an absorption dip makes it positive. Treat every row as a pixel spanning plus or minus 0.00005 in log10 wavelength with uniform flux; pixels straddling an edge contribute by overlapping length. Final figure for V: 0.5 angstrom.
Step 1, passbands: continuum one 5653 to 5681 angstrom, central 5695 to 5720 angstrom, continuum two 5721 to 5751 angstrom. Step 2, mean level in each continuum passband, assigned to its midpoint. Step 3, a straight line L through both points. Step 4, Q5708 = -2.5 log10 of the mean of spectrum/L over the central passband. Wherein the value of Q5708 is 0.05 mag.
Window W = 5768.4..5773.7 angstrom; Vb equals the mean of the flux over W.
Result 35.1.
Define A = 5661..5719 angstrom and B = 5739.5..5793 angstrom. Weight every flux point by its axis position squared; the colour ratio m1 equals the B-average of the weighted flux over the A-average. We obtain 1.1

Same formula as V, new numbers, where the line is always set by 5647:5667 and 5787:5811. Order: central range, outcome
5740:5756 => -0.46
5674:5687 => -0.27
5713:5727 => -0.35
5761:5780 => -0.42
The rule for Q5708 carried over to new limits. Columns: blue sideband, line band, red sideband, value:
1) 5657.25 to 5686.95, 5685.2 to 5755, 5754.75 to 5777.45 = 0.02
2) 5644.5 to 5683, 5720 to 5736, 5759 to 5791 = -0.01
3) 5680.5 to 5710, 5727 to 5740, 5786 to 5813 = -0.02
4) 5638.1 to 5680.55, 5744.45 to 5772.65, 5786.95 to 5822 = -0.02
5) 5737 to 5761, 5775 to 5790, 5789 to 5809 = 0.03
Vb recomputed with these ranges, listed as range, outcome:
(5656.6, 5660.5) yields 30.7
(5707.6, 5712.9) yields 29.6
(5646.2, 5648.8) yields 33.4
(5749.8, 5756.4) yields 33.9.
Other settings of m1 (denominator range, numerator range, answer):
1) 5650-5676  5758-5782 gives 1.09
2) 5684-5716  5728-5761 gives 1.08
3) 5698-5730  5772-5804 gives 1.07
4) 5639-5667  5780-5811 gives 1.08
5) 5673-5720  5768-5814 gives 1.08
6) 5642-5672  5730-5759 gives 1.08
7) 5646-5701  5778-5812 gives 1.08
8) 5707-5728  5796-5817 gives 1.08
